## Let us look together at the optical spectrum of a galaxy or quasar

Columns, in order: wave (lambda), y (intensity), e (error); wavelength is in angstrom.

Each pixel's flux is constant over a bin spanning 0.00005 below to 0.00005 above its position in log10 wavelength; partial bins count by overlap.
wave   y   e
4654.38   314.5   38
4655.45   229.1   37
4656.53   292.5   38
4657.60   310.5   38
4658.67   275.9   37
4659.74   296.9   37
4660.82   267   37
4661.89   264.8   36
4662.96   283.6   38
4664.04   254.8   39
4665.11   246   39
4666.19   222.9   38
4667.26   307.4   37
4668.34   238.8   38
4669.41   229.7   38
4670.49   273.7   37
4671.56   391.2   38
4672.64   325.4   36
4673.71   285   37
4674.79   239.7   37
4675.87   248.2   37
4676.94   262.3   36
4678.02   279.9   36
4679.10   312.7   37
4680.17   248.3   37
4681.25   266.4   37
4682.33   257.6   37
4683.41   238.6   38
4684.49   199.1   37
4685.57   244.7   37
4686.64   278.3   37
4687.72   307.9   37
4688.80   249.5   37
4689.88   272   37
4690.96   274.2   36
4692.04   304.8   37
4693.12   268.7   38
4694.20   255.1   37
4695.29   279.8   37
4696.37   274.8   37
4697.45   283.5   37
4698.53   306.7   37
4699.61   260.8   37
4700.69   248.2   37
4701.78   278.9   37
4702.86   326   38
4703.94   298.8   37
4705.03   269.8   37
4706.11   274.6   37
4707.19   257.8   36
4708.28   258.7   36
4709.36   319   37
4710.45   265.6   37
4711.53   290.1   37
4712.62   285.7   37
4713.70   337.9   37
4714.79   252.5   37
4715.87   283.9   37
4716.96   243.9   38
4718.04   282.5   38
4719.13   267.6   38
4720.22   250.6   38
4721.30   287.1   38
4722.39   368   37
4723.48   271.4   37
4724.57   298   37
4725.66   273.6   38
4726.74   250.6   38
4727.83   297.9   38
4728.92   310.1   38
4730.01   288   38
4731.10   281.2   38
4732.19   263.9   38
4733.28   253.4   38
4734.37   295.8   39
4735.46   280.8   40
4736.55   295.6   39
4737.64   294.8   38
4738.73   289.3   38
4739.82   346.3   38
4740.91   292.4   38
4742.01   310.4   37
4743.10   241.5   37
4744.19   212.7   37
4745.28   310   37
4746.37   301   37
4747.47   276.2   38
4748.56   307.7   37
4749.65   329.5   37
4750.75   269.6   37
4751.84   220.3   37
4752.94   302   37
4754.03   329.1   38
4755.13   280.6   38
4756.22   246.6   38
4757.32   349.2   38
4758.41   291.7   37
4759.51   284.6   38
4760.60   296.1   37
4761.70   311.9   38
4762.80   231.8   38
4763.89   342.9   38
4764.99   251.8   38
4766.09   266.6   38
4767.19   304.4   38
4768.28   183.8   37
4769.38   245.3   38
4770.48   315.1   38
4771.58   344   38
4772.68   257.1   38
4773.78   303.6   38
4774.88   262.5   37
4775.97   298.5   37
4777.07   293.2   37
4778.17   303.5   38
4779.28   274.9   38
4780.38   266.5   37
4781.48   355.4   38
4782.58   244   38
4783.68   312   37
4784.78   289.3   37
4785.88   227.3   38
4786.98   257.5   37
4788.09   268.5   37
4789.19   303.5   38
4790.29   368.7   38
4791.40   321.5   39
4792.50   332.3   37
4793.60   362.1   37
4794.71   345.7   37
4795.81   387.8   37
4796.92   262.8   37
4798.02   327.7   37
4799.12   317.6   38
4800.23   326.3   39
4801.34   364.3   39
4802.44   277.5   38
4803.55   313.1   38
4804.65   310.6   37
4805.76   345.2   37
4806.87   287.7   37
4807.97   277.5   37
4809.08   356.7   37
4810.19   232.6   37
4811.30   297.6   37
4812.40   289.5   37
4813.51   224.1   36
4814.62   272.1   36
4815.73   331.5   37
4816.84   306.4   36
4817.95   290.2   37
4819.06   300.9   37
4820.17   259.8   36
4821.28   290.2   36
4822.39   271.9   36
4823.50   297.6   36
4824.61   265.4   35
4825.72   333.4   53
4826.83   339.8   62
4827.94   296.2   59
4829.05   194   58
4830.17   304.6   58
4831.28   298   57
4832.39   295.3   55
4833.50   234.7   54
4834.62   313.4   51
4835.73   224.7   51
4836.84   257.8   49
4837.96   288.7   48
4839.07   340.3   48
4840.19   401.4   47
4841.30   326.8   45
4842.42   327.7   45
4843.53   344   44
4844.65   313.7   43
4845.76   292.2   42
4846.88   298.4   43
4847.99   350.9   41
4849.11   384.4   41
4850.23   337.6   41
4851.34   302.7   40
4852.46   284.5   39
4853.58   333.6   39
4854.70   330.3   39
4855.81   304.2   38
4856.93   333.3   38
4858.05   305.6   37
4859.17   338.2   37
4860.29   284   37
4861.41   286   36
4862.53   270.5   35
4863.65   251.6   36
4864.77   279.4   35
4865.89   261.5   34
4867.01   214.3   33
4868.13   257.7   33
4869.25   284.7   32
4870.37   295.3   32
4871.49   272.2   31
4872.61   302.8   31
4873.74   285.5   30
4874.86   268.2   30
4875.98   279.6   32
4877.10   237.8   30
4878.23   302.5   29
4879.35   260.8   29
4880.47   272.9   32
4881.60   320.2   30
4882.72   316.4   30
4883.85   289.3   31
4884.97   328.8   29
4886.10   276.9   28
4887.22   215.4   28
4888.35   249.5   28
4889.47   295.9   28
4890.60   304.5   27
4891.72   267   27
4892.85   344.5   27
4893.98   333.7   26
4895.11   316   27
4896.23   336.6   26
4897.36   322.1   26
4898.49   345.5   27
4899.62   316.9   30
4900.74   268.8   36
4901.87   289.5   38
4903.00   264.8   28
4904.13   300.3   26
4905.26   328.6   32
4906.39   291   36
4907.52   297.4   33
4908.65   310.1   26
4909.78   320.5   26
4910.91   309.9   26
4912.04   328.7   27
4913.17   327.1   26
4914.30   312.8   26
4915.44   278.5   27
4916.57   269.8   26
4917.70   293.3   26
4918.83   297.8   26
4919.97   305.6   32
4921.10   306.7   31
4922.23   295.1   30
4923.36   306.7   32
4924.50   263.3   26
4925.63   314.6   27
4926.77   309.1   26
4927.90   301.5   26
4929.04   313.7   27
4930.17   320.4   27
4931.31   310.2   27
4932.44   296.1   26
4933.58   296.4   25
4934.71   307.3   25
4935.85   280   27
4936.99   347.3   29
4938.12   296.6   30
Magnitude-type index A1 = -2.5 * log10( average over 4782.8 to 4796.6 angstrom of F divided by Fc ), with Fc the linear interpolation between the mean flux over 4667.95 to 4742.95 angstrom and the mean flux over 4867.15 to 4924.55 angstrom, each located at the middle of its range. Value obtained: -0.09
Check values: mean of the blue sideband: 280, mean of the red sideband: 295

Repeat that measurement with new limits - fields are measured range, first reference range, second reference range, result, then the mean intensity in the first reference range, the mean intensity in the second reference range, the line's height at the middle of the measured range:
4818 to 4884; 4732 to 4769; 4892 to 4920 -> 0.016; 284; 308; 300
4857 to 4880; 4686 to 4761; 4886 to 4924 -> 0.074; 284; 301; 298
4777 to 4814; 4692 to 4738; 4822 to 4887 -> -0.052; 282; 296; 290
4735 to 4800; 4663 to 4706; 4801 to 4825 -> -0.028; 272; 293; 286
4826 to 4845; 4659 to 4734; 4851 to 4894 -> -0.057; 276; 288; 285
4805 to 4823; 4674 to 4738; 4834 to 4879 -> 0.010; 277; 299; 293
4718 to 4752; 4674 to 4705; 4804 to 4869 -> -0.027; 270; 297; 279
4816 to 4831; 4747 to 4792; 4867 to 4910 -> 0.002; 288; 293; 290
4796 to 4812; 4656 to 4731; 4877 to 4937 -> -0.071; 277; 300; 289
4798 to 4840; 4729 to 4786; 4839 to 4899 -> 0.000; 286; 301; 294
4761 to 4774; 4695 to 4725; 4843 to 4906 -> 0.033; 283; 297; 288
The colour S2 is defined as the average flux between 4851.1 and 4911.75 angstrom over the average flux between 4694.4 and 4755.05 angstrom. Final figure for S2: 1.03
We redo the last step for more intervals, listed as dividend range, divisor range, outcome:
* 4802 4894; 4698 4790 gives 1.03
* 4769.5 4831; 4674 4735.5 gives 1.08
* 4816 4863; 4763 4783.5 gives 1.07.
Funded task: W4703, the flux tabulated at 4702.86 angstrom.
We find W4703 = 326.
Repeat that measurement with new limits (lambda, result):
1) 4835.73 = 224.7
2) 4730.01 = 288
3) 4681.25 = 266.4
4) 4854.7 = 330.3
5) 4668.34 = 238.8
